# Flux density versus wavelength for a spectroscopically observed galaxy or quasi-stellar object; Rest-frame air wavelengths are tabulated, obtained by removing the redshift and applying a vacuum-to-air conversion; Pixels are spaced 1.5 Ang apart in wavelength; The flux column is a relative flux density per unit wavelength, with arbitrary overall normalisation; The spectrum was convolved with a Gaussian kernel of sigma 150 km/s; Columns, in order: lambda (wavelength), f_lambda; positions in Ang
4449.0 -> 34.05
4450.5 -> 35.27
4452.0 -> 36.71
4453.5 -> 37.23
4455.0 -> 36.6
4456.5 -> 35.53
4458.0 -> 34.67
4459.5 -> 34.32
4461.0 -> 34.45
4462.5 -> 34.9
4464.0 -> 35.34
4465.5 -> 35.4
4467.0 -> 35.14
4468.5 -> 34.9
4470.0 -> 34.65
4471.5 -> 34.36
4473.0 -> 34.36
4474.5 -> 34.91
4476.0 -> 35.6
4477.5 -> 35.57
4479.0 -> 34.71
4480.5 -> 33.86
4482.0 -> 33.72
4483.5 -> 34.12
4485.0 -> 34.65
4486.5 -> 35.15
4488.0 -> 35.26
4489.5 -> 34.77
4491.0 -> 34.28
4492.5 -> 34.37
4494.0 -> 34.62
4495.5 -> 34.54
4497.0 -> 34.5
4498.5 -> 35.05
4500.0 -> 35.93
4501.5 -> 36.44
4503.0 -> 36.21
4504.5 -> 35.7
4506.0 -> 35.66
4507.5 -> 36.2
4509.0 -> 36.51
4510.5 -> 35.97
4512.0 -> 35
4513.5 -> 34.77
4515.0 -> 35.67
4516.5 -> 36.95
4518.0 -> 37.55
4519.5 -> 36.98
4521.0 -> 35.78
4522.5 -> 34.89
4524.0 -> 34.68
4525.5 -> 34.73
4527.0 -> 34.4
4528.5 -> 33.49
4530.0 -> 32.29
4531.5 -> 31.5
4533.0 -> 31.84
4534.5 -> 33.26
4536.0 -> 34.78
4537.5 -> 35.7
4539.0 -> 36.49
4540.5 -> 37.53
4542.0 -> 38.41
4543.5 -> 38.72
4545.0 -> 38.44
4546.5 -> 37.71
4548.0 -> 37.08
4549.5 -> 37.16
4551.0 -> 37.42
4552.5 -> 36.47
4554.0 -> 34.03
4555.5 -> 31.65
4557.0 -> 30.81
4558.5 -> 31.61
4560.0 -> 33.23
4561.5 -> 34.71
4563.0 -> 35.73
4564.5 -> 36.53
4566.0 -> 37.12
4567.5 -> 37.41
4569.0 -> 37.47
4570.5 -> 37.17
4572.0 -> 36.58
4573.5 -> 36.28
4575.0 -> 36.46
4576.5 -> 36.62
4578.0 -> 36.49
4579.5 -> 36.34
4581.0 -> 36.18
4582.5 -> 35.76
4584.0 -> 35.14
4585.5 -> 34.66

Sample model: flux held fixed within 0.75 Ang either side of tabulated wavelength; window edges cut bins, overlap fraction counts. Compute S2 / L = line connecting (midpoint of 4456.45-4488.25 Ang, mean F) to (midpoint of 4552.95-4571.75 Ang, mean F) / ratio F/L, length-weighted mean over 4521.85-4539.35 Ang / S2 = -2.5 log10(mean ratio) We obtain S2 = 0.03 mag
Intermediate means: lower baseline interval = 34.8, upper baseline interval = 34.9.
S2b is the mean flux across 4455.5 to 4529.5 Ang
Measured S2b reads 35.1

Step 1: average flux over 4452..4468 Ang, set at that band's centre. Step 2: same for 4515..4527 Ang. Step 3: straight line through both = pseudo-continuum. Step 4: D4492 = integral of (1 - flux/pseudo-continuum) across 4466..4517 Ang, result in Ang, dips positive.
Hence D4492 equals 0.7 Ang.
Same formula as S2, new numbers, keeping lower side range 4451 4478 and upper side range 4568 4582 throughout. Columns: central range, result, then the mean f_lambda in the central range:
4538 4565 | 0.02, 35.8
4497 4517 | 0.00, 35.8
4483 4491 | 0.02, 34.8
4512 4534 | 0.04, 34.7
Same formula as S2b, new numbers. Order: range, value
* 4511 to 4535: 34.6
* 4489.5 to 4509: 35.3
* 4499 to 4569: 35.5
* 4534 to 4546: 36.8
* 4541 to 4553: 37.7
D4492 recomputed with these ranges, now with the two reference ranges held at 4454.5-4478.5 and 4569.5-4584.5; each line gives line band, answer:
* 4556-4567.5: 0.6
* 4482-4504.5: 0.2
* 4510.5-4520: -0.1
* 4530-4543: 0.4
